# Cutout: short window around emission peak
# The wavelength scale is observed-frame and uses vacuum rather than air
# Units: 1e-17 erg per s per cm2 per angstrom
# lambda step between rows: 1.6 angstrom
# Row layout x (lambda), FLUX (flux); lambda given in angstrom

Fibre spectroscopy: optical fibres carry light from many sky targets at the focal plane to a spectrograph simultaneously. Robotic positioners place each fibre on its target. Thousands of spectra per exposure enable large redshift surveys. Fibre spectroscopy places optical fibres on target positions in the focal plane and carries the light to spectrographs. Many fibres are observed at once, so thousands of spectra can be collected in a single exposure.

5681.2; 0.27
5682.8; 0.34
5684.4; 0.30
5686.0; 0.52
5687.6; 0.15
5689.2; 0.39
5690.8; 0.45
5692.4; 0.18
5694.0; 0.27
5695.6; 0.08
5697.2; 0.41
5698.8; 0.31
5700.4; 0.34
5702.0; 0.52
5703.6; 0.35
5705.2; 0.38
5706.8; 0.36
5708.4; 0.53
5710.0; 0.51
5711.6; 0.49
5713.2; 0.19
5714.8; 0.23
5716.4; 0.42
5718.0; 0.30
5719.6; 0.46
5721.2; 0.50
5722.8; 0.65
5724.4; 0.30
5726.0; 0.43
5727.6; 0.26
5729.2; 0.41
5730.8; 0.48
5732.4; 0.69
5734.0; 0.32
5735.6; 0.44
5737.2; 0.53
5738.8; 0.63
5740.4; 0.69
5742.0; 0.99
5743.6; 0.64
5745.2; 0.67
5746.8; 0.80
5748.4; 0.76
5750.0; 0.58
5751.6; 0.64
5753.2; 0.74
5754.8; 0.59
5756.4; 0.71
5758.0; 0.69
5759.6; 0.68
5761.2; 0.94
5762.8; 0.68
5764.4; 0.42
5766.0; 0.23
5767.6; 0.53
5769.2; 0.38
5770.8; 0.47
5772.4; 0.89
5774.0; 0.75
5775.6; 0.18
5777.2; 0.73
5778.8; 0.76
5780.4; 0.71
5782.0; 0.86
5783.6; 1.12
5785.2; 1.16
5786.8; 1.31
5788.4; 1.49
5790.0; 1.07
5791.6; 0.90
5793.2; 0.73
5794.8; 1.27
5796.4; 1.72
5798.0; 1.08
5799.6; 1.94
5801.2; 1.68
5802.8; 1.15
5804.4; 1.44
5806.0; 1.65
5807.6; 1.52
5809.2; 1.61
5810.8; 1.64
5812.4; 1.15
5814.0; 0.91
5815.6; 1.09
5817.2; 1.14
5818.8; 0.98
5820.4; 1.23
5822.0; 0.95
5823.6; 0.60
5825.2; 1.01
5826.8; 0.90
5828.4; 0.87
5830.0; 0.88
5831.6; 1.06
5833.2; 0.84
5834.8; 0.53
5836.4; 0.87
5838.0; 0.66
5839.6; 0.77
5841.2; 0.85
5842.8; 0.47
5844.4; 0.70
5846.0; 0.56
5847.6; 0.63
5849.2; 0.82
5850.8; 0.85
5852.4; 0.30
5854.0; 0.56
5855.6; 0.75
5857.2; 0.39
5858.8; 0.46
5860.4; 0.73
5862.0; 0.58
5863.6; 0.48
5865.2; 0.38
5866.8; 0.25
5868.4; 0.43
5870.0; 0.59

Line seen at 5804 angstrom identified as C IV 1549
